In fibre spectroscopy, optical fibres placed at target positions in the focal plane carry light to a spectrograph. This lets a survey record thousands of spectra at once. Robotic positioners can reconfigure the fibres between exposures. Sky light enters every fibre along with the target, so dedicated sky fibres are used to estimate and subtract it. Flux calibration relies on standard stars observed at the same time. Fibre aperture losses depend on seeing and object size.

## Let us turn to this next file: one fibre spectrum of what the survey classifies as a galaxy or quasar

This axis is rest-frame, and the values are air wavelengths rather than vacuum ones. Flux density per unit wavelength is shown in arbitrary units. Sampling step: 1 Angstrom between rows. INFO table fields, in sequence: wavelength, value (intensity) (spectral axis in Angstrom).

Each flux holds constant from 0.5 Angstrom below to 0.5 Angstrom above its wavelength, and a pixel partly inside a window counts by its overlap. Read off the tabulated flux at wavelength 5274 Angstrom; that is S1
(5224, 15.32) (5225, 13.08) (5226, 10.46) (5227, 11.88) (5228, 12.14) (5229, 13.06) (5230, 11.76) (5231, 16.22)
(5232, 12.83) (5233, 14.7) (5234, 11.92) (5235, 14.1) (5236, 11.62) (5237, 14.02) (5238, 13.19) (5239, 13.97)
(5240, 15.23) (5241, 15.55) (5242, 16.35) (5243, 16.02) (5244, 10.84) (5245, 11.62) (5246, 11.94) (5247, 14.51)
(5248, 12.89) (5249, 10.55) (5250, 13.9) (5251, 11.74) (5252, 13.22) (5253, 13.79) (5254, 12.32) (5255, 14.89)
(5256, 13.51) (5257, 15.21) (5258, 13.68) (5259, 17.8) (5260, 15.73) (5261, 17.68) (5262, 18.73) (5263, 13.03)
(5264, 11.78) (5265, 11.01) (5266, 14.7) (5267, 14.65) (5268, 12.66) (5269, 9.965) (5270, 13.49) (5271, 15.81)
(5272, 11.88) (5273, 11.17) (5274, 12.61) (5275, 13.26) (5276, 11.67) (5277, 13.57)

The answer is 12.61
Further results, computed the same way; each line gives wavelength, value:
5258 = 13.68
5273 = 11.17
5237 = 14.02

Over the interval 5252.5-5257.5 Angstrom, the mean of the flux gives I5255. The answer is 13.9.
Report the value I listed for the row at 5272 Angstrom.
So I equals 11.88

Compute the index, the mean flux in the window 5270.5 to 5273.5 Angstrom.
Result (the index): 13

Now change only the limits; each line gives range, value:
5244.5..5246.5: 11.8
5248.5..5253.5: 12.6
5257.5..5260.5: 15.7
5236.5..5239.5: 13.7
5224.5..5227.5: 11.8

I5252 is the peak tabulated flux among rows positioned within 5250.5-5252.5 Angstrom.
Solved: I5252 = 13.22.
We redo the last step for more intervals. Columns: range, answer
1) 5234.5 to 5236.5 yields 14.1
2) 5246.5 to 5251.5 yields 14.51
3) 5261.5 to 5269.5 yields 18.73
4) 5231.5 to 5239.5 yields 14.7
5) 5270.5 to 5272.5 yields 15.81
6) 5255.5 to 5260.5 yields 17.8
